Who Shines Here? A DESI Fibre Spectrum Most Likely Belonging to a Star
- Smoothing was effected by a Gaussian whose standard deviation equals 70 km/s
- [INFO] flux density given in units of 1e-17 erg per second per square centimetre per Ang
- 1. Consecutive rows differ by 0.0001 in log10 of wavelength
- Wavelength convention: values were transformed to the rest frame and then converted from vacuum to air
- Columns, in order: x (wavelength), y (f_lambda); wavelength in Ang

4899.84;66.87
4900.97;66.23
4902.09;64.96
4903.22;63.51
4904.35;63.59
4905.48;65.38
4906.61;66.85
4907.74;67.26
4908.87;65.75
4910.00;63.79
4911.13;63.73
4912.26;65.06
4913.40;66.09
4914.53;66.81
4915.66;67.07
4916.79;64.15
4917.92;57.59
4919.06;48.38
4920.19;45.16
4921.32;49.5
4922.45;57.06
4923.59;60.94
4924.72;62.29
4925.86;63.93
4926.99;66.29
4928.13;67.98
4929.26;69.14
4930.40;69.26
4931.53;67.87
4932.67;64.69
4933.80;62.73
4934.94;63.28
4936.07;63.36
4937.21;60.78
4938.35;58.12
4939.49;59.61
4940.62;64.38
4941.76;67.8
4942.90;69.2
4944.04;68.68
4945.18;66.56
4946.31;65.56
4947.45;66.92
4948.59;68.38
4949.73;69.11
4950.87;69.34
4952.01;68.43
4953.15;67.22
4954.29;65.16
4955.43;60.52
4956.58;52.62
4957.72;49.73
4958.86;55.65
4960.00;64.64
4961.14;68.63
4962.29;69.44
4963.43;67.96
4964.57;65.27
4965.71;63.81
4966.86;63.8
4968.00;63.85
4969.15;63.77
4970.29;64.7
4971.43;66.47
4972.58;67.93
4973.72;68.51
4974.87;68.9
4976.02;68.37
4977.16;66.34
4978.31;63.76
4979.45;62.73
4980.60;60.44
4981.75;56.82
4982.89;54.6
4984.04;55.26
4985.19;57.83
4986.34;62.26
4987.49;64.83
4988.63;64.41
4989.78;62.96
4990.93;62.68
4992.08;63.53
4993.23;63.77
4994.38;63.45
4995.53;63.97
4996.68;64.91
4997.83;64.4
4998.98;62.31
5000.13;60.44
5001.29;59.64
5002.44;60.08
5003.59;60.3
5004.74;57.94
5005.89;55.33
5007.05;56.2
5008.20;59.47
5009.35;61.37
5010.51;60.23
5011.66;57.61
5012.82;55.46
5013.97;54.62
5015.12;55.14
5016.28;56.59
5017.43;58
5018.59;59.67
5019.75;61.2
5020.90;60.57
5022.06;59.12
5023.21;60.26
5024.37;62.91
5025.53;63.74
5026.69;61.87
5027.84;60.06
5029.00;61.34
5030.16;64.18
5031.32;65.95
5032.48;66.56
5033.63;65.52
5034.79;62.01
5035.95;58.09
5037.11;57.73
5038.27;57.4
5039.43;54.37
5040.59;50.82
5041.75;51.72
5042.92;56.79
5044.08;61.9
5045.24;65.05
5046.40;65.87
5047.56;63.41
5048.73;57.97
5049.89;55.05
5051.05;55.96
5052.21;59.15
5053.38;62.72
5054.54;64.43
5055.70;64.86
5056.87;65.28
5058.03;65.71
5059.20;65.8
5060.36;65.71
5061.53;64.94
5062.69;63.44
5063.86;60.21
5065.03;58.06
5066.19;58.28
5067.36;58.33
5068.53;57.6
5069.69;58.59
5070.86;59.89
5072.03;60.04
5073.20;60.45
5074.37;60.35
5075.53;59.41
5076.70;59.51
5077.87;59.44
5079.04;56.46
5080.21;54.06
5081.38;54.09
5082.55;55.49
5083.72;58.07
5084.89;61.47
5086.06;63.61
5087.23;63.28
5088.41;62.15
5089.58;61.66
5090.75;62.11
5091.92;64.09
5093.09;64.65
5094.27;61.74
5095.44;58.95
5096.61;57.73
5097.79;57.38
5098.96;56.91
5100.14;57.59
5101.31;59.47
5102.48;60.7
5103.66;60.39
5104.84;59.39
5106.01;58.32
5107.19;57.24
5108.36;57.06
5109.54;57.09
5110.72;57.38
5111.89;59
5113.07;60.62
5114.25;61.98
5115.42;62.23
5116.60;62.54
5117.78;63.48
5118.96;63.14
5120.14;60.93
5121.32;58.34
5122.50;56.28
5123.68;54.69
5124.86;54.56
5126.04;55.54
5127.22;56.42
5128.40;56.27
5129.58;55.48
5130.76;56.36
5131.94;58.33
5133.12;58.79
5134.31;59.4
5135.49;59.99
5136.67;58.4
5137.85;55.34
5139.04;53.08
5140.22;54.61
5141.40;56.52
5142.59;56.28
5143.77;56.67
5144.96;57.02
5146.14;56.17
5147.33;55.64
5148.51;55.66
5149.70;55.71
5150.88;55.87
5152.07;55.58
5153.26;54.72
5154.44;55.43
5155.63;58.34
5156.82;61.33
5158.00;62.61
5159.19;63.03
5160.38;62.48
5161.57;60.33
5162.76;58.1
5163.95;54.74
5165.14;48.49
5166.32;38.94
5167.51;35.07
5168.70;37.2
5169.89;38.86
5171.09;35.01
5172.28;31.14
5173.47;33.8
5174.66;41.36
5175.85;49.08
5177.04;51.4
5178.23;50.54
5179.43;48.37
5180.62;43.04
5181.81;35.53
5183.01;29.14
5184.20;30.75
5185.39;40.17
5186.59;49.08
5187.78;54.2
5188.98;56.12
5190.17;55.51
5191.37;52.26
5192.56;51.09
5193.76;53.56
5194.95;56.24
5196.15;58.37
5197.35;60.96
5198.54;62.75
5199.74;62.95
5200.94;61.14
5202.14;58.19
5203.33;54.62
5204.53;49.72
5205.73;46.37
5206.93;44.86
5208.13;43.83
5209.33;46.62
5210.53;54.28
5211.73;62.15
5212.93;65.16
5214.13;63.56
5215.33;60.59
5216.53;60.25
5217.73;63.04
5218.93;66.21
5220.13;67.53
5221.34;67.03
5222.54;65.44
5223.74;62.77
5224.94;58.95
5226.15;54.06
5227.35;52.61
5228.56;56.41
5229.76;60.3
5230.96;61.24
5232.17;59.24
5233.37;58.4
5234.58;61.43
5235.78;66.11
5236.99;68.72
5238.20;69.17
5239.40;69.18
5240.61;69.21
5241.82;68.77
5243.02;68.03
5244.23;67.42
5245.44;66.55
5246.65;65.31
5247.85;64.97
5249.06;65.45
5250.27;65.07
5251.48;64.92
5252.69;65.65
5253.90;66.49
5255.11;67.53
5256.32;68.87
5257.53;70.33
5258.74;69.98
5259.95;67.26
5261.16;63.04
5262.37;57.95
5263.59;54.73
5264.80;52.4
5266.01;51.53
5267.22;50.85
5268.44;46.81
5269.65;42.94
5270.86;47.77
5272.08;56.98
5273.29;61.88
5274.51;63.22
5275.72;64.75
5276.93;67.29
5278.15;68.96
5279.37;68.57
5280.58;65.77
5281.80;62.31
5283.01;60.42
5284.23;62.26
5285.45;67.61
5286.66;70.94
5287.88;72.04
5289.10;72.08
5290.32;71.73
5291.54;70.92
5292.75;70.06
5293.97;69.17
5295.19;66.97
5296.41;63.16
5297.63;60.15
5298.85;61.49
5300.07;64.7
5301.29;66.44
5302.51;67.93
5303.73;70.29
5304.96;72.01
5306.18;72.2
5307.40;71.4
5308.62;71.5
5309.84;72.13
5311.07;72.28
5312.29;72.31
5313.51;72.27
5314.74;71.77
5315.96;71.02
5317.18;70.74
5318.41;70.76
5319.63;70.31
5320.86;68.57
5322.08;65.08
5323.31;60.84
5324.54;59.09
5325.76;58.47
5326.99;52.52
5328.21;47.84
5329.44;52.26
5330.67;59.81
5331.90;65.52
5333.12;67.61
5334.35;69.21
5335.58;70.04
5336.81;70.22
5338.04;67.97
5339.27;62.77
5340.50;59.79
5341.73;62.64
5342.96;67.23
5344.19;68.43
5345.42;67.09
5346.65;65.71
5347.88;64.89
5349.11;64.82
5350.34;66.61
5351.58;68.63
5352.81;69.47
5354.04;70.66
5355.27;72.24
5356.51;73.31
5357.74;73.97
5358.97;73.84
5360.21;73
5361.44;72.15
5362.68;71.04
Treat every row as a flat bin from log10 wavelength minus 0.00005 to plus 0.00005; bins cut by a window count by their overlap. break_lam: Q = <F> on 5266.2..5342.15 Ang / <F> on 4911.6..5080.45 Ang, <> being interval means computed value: 1.05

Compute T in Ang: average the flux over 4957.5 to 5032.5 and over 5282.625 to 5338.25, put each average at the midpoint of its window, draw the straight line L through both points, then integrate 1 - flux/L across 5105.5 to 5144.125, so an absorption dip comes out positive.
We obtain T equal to 3.6 Ang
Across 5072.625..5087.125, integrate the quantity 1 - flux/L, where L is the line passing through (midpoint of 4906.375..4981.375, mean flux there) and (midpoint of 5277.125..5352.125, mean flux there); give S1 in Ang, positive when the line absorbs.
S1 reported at 1.4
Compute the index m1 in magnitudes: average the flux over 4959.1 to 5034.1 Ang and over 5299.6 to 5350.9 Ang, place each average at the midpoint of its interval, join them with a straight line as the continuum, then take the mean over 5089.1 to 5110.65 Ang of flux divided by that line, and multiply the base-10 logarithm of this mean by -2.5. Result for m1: 0.07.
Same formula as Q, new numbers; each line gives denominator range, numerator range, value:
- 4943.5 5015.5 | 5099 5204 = 0.86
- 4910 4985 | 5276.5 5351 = 1.05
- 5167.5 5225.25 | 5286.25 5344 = 1.29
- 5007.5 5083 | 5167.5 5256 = 0.93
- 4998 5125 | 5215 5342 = 1.07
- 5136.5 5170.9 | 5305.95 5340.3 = 1.23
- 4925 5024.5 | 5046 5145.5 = 0.95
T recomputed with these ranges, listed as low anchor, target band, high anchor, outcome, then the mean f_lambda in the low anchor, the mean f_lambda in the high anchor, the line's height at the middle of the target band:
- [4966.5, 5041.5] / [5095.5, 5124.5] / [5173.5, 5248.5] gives -0.1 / 61.2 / 56.7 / 58.9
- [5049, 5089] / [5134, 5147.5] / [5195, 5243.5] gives 0.8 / 60.3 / 60.2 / 60.3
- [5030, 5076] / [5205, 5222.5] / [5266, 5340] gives 1.5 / 60.7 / 65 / 63.4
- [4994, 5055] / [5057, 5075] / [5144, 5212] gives -1.2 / 60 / 50.8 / 57.5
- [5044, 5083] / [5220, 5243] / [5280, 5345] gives 0.5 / 60.5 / 66.5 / 64.5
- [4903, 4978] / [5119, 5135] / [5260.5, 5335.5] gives 1.7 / 64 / 64.2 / 64.1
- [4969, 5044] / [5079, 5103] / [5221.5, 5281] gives 0.7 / 60.9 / 62.3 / 61.4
